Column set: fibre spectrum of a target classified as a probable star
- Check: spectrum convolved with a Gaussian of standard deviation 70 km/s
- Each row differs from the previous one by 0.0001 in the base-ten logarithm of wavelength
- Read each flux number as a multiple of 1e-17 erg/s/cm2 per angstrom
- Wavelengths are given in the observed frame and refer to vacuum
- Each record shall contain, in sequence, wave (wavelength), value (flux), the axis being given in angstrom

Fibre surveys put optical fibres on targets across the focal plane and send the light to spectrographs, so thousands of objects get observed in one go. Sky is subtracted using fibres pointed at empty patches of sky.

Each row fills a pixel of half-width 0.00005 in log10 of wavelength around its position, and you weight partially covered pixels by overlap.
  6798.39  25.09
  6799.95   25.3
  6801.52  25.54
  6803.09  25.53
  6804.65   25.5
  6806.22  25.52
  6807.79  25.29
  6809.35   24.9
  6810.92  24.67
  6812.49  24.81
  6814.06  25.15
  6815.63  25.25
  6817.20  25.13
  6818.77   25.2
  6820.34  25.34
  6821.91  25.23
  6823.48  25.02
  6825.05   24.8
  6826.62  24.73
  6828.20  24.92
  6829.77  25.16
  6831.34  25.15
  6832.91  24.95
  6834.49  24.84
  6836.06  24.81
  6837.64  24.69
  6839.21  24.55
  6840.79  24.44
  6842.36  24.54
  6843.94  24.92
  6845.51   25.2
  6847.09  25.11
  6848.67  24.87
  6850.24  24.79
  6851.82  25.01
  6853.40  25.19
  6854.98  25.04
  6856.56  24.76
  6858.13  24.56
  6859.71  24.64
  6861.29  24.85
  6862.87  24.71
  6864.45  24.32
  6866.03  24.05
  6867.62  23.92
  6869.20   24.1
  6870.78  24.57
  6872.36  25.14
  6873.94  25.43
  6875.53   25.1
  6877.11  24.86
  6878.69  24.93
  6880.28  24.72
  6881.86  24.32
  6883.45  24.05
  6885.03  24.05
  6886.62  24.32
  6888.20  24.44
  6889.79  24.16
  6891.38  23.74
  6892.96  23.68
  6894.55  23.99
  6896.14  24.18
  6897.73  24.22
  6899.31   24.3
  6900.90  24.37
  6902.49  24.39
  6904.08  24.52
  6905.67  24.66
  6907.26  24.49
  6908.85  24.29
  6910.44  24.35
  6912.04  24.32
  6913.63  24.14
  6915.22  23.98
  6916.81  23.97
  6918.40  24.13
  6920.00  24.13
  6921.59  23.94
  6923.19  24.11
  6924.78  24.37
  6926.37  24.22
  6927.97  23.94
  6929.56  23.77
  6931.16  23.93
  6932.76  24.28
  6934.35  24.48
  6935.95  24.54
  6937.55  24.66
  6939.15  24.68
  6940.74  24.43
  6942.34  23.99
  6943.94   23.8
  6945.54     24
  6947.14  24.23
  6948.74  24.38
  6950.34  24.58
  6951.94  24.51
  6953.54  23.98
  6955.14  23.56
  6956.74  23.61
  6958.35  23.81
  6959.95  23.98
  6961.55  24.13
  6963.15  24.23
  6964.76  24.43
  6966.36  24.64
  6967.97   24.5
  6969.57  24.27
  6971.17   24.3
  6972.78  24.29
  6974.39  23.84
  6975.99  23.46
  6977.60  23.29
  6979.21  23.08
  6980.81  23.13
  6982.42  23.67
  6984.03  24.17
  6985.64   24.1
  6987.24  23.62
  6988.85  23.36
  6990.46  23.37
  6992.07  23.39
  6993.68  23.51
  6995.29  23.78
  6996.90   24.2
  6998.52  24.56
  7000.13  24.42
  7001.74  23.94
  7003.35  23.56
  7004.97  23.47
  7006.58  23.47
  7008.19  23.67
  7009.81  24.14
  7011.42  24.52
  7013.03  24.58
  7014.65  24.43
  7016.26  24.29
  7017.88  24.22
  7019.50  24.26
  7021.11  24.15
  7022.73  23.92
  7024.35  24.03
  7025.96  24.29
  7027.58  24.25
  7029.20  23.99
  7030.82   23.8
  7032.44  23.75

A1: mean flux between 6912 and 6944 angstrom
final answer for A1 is 24.2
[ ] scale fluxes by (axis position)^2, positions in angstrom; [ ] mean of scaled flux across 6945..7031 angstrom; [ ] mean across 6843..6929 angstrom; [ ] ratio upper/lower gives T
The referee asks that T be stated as 1.01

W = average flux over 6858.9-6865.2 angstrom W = 24.6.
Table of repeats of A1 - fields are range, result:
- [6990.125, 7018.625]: 24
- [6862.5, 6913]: 24.4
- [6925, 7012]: 24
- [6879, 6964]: 24.2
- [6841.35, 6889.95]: 24.7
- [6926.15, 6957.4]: 24.2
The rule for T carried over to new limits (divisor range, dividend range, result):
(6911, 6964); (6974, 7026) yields 1.01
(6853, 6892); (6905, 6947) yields 1.00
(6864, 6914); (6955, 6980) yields 1.01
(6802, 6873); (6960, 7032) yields 1.01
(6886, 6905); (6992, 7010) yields 1.02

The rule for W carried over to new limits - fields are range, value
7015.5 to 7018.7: 24.2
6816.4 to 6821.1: 25.2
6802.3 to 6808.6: 25.5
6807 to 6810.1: 25.1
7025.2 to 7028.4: 24.2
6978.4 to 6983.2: 23.3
